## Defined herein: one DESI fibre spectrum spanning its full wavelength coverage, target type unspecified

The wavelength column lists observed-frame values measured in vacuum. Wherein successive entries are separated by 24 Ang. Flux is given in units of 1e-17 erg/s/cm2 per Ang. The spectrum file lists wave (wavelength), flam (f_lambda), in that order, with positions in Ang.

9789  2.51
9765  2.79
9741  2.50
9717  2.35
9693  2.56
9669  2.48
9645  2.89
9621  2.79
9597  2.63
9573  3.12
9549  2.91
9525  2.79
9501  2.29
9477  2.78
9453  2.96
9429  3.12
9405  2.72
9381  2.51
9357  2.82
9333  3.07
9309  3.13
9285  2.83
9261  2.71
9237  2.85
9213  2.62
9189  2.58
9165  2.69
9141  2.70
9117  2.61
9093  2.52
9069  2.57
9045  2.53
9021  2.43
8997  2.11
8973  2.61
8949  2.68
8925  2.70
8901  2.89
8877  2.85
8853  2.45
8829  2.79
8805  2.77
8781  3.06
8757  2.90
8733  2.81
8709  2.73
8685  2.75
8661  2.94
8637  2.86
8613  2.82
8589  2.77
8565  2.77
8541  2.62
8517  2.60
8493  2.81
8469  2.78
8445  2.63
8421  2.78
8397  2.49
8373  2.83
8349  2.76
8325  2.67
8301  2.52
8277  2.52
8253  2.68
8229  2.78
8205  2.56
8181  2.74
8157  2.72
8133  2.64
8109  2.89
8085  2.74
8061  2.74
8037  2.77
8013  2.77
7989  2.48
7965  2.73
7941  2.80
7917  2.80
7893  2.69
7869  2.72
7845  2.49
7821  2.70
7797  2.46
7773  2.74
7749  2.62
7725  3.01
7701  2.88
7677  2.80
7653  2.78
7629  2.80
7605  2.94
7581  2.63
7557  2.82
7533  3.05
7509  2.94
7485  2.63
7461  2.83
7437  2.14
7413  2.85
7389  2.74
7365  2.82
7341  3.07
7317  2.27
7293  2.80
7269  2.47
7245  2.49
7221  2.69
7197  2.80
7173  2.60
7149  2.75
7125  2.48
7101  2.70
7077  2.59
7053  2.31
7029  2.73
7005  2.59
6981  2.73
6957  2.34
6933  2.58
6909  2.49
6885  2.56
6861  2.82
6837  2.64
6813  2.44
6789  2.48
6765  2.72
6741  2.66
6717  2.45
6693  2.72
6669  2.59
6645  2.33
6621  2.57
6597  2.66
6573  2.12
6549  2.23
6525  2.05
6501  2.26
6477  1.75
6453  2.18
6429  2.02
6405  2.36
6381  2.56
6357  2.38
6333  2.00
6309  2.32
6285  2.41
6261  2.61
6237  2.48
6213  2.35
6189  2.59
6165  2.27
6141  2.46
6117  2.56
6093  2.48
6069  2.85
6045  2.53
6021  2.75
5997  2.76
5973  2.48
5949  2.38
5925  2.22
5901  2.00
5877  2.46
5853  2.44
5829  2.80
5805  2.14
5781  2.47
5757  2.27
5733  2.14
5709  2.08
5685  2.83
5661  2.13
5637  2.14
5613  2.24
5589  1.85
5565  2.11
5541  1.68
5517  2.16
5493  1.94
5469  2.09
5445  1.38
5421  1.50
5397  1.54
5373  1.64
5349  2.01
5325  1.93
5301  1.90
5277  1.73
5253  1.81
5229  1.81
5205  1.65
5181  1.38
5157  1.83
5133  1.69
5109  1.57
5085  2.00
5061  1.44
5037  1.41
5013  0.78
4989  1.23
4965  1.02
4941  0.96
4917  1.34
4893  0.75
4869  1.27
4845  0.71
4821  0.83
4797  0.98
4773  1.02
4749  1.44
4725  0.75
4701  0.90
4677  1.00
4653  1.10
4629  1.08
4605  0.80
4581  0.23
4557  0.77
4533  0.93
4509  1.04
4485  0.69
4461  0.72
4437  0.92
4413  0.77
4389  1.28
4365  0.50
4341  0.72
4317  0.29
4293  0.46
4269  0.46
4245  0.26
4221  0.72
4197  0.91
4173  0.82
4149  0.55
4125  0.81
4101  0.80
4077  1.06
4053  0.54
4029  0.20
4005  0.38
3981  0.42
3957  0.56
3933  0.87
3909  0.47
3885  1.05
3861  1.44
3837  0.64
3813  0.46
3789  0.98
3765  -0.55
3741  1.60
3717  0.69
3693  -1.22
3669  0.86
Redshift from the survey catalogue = 0.262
